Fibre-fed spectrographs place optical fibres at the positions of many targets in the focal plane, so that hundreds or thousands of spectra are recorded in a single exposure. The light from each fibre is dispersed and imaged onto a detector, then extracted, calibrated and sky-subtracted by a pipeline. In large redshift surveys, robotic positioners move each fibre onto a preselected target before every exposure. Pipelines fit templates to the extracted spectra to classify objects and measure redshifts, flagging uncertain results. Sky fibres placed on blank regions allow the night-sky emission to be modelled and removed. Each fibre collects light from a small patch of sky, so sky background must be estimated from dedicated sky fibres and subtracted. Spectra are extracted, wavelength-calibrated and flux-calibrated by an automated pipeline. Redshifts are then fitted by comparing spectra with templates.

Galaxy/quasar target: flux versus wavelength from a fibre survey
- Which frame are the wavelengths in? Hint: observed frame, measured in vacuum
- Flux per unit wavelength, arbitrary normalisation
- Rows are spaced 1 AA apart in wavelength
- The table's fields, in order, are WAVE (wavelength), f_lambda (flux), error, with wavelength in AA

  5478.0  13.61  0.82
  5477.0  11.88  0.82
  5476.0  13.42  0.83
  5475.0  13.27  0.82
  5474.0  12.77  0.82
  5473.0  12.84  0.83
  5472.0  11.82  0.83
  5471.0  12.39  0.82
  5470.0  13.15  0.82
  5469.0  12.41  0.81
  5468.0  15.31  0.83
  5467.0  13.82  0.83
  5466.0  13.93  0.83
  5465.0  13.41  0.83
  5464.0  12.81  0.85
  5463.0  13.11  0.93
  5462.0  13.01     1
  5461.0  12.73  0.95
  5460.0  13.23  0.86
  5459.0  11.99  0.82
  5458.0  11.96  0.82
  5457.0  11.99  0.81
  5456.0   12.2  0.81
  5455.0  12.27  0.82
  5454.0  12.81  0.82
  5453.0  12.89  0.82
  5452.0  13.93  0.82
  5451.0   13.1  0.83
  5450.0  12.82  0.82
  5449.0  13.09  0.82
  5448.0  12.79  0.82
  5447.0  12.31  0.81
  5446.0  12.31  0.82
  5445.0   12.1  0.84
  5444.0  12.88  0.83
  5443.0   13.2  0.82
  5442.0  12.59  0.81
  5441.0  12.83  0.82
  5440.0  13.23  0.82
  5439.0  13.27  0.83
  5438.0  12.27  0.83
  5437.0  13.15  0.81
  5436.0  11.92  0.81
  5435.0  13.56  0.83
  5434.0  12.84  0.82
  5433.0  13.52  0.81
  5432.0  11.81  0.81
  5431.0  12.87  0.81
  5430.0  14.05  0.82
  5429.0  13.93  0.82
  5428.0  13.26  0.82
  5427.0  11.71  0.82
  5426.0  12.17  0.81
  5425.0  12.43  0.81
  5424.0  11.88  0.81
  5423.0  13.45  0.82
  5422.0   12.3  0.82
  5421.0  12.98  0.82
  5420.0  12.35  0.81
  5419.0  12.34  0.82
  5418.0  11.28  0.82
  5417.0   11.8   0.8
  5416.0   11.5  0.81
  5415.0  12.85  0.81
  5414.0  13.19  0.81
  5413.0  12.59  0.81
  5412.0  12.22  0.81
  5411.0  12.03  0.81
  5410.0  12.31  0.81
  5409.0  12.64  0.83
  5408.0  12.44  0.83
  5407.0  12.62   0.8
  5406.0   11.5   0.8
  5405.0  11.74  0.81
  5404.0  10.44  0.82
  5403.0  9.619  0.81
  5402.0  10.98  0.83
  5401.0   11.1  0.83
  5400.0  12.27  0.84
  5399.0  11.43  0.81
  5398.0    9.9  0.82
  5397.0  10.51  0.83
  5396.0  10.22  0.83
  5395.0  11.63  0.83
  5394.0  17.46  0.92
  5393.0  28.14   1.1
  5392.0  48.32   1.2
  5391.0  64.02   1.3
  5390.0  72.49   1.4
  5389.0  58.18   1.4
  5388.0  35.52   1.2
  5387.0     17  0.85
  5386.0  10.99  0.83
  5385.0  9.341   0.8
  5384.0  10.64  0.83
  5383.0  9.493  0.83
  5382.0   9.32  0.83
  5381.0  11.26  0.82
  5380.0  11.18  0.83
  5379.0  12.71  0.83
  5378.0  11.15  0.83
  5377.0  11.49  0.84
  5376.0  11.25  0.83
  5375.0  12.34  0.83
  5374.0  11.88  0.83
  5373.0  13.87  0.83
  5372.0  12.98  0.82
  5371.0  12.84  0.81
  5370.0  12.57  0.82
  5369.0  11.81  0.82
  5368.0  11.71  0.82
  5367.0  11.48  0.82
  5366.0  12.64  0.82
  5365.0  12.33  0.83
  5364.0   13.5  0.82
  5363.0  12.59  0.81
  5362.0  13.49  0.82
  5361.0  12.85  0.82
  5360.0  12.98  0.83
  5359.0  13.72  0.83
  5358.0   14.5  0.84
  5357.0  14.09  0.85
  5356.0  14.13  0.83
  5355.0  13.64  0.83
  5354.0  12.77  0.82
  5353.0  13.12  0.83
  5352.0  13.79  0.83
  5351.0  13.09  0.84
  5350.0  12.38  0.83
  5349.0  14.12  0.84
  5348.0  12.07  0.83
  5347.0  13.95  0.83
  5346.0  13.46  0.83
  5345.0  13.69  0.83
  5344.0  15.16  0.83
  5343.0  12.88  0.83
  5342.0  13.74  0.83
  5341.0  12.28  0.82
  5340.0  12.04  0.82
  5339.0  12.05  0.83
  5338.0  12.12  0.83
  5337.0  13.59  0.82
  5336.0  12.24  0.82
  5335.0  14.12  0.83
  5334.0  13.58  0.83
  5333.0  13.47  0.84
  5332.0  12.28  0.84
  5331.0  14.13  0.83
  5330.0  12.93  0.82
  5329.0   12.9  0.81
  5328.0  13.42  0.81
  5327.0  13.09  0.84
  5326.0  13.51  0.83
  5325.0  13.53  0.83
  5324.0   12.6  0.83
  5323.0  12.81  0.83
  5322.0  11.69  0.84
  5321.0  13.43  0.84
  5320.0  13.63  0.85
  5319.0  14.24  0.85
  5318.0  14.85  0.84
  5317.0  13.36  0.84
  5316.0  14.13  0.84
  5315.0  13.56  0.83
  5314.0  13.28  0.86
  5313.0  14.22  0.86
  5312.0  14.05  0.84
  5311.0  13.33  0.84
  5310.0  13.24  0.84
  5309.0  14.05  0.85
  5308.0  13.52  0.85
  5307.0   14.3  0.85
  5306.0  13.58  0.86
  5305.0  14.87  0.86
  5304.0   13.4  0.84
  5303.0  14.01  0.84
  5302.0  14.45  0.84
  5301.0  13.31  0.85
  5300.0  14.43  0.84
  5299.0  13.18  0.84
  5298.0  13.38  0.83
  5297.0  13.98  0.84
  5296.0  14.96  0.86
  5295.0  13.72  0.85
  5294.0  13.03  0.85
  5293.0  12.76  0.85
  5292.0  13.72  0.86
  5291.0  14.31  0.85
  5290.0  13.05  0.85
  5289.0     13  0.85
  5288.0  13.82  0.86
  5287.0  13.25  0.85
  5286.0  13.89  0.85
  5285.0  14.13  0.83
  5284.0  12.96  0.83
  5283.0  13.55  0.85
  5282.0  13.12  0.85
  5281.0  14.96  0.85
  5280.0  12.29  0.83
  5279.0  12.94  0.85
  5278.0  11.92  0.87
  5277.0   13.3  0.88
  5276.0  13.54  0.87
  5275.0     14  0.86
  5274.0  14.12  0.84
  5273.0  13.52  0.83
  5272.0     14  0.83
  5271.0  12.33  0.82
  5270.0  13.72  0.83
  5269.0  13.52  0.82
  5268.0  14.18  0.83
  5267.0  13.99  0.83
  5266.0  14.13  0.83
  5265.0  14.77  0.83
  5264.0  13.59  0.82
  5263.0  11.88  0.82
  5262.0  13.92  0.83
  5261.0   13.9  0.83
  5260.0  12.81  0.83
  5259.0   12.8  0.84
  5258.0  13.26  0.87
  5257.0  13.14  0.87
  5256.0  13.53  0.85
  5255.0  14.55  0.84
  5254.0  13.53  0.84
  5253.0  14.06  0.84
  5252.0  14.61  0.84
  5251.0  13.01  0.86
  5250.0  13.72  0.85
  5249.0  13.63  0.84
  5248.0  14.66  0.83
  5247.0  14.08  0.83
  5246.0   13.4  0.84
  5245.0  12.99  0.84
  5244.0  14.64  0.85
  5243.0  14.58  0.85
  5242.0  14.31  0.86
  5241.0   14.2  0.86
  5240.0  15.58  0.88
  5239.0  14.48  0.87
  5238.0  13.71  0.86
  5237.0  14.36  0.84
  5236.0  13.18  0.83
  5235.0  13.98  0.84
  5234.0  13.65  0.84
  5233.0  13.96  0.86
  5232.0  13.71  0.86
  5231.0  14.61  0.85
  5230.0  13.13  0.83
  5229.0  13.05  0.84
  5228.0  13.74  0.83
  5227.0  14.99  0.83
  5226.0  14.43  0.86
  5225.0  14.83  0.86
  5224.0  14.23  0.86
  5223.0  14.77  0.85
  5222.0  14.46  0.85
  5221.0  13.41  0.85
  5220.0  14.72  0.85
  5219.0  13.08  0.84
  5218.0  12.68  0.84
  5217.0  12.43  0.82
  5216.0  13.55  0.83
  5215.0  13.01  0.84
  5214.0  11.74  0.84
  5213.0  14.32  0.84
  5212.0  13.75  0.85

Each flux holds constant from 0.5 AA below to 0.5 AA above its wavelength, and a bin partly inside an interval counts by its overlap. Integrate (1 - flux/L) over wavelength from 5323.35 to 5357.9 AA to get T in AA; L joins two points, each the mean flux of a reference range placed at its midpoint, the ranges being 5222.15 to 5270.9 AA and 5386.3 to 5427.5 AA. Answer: 6.3 AA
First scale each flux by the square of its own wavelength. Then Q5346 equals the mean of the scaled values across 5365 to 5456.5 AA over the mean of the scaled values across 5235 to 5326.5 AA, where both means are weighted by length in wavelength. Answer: 1.1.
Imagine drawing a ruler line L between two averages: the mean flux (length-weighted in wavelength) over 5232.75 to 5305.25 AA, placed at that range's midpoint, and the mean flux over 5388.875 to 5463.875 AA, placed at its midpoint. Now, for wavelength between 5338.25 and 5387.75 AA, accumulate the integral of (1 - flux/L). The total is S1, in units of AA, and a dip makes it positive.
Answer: 5.9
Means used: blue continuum 13.7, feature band 12.7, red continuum 15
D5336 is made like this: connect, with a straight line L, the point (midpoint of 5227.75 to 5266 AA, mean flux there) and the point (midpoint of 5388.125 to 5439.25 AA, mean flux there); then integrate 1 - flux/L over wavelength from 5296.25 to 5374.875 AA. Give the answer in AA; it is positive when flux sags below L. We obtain 10.0 AA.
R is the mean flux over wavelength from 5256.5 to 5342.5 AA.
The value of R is 13.5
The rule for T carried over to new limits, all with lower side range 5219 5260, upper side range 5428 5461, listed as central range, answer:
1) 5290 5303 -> -0.1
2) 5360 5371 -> 0.6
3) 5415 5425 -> 0.5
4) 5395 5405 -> 1.7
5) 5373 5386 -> 2.0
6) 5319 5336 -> 0.3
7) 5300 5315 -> -0.3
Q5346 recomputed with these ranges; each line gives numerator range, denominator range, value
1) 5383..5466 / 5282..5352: 1.17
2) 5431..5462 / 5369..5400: 0.67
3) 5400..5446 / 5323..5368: 0.97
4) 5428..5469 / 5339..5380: 1.04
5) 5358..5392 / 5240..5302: 1.38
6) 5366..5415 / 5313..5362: 1.27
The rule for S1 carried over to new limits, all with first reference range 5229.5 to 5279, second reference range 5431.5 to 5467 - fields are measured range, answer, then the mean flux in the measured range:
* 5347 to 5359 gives -0.17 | 13.5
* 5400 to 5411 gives 1.20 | 11.6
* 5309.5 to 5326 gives -0.06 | 13.5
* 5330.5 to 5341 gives 0.34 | 12.9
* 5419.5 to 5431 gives 0.13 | 12.8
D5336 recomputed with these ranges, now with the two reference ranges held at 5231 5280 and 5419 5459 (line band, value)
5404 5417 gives 0.7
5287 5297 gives 0.0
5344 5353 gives -0.1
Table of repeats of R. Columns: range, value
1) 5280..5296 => 13.6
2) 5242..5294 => 13.6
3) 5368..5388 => 12.4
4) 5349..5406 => 16.3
